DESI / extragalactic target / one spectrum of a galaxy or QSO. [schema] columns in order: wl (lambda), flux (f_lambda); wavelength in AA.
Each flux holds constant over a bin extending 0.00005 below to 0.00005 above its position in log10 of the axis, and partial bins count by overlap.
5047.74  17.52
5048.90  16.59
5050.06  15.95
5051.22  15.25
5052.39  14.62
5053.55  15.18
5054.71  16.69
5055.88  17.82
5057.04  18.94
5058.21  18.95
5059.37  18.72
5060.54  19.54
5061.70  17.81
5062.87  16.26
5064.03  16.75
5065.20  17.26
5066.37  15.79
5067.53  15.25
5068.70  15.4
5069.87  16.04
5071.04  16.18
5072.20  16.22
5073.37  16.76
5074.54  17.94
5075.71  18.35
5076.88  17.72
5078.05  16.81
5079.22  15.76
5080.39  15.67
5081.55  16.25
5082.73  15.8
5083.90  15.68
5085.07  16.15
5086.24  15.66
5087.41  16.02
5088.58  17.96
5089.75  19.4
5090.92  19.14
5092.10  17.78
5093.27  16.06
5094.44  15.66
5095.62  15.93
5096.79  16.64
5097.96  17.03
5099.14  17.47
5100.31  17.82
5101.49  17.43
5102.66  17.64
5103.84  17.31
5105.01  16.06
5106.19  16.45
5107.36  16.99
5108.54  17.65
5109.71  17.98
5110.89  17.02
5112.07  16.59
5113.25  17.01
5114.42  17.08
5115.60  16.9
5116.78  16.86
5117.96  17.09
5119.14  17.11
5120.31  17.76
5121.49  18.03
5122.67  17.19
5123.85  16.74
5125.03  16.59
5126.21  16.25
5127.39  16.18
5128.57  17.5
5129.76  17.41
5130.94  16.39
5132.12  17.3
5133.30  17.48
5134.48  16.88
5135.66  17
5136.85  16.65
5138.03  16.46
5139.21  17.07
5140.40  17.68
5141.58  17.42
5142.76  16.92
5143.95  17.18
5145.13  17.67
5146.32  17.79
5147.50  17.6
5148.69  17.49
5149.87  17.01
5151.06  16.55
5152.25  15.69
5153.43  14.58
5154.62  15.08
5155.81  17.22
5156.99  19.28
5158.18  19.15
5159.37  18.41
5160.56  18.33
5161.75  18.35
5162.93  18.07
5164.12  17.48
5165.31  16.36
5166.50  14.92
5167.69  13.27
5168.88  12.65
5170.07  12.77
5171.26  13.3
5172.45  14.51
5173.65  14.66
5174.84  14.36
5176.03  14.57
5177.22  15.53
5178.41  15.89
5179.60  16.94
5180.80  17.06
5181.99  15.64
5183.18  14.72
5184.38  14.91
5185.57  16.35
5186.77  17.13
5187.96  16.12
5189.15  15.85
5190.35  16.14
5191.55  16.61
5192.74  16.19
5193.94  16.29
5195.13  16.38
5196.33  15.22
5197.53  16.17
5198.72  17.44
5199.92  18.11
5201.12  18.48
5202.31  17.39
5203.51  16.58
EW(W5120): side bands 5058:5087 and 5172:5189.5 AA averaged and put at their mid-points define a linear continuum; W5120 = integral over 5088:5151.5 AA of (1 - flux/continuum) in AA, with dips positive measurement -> -3.6 AA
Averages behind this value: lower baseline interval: 16.7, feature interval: 17.2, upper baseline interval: 15.6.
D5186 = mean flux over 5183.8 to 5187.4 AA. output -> 16.1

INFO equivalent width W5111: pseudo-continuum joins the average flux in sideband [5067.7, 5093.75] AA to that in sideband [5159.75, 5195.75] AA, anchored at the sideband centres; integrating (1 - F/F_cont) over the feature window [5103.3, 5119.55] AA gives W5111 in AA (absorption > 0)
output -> -0.6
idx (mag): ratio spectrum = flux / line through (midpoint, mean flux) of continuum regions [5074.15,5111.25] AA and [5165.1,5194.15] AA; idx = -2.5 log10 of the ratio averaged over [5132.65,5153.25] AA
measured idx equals -0.07 mag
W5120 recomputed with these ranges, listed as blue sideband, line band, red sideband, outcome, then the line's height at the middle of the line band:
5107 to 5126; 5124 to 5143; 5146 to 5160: 0.2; 17.1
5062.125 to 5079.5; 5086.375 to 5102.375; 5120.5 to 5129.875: -0.4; 16.8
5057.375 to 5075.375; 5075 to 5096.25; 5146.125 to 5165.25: 0.4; 17.1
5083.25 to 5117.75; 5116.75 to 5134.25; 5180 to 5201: -0.3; 16.8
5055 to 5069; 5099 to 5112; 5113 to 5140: -0.1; 17.1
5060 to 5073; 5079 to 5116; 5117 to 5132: -0.1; 16.8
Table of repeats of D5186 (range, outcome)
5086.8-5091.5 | 18.1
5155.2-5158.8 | 18.5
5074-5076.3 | 18.1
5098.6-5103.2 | 17.6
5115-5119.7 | 17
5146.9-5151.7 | 17.1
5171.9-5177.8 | 14.7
